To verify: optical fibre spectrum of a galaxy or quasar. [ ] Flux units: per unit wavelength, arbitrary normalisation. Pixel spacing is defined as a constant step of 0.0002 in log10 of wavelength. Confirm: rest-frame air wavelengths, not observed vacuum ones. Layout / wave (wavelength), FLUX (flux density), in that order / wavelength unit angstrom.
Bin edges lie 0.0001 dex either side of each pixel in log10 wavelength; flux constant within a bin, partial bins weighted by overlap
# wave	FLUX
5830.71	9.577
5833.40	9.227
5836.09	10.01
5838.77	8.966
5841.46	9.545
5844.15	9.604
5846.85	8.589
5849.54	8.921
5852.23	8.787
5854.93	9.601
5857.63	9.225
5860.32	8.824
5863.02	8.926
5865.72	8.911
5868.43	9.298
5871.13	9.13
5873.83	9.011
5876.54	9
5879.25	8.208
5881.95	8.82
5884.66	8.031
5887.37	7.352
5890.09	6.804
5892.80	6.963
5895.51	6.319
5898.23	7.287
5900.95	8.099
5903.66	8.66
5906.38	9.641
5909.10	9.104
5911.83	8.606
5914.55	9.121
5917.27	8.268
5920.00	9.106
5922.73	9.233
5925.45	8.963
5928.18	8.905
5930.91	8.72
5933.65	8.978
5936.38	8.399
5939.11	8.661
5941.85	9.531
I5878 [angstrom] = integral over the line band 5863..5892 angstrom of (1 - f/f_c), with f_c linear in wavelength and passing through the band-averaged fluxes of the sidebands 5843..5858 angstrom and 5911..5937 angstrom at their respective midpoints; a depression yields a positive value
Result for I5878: 1.8 angstrom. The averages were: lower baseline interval 9.1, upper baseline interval 8.85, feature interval 8.45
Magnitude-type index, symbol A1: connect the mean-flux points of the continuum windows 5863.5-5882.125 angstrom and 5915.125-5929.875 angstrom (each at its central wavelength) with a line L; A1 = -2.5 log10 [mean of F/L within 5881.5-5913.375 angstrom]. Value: 0.12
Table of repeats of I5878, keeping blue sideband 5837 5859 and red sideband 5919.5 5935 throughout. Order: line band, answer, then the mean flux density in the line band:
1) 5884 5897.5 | 3.00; 7.05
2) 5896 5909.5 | 0.99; 8.38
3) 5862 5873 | 0.07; 9.07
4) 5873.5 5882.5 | 0.37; 8.73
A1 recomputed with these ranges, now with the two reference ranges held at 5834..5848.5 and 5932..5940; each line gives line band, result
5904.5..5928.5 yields -0.02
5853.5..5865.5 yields 0.01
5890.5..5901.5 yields 0.26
